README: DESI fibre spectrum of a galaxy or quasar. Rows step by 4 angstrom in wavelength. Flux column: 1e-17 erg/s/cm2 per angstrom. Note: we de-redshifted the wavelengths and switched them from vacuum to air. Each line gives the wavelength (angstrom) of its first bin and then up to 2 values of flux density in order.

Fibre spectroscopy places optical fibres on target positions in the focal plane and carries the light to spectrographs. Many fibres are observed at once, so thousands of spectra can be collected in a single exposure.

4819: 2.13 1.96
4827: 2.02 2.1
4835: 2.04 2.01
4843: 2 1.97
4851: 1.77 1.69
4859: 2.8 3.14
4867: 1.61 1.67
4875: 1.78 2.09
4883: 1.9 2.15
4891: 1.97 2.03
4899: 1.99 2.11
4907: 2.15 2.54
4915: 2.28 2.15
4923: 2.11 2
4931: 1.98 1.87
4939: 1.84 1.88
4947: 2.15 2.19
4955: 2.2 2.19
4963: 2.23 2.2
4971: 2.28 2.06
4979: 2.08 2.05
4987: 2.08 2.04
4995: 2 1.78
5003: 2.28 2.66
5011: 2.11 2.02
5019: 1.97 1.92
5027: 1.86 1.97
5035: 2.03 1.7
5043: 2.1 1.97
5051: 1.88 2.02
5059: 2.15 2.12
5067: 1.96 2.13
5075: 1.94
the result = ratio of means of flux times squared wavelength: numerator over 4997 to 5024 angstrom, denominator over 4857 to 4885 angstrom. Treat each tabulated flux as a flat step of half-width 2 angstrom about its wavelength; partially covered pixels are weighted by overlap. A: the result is 1.0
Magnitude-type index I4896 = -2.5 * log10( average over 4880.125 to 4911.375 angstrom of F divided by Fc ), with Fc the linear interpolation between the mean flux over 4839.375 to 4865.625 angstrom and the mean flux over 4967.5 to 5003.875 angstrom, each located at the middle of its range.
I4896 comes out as 0.039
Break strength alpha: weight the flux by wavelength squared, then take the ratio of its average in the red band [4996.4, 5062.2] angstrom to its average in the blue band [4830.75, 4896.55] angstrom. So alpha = 1.1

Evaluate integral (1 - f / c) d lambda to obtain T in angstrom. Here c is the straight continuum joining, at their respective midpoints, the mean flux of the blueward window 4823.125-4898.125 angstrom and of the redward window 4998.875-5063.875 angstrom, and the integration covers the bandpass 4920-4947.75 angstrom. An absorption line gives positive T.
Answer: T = 0.9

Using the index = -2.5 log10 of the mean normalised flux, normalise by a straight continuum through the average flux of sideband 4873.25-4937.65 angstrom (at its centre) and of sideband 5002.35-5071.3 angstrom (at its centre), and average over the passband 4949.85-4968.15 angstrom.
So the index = -0.07 mag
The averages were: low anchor 2.07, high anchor 2.04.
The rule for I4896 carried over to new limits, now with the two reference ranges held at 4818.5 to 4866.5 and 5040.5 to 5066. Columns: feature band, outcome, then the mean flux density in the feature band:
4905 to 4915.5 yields -0.117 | 2.33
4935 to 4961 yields 0.008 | 2.06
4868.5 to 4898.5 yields 0.088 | 1.94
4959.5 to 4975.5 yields -0.070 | 2.2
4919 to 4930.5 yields 0.012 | 2.06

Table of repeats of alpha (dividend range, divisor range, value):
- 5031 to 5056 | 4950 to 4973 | 0.91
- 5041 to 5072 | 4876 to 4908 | 1.07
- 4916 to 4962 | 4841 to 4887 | 1.04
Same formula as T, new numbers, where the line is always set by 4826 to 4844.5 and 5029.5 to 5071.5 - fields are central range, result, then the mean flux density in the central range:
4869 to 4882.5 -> 1.2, 1.85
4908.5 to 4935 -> -1.7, 2.15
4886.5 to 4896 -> 0.0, 2.04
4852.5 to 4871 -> -1.8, 2.23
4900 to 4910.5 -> -0.8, 2.18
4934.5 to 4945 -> 0.8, 1.86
